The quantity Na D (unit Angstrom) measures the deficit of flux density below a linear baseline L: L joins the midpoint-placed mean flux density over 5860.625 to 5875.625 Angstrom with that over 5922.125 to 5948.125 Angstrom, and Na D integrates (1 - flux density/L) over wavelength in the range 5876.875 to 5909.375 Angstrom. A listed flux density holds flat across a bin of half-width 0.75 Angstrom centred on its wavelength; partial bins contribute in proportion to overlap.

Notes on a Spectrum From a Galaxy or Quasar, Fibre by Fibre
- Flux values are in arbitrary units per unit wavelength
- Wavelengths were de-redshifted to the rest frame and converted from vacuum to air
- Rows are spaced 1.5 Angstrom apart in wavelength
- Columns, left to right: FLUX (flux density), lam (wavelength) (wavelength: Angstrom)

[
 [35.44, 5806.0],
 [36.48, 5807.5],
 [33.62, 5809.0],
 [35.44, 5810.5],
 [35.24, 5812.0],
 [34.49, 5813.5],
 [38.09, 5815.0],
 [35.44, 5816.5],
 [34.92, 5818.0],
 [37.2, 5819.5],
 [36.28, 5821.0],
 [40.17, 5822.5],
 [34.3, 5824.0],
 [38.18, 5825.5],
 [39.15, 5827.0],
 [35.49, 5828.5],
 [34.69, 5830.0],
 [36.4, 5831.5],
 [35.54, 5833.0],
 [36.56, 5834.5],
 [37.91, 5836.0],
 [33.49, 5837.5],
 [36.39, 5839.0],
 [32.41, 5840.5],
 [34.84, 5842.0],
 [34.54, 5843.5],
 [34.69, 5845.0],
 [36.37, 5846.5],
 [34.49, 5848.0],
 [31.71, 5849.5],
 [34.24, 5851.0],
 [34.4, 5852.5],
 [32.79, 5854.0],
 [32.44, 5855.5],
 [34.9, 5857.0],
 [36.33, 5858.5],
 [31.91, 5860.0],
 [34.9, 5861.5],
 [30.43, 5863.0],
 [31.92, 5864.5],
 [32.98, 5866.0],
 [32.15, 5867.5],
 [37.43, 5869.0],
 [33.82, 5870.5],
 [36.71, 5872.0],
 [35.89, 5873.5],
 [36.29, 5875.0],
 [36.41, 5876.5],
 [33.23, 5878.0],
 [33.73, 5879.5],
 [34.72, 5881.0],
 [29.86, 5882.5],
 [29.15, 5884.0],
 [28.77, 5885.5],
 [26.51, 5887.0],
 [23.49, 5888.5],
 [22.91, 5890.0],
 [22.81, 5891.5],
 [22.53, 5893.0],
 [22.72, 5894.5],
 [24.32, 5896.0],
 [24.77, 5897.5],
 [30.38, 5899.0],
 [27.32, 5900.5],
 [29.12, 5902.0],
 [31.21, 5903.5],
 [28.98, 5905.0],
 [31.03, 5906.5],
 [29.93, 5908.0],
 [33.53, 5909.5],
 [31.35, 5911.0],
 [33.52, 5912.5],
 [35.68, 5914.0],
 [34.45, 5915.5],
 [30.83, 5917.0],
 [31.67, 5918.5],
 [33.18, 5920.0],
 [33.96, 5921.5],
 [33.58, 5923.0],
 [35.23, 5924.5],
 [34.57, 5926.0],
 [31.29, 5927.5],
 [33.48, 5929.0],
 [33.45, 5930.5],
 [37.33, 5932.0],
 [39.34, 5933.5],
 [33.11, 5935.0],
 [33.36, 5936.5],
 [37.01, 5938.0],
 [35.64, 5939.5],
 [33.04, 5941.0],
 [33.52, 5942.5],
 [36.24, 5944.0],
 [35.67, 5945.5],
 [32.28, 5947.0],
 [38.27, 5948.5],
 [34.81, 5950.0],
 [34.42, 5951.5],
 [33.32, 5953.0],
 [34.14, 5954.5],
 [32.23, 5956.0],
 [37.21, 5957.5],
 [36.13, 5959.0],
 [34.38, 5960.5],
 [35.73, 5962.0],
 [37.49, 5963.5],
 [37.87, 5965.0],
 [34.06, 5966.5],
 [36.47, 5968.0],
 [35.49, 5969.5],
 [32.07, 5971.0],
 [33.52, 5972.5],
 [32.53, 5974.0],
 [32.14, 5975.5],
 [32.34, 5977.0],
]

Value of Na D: 5.86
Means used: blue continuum 34.2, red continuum 34.6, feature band 28.2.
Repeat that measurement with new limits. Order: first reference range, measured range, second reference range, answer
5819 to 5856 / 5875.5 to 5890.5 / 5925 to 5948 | 2.1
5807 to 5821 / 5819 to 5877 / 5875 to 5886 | -1.6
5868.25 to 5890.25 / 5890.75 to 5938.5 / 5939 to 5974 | 3.0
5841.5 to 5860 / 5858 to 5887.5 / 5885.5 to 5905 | -3.0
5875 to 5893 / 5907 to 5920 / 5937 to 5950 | -0.2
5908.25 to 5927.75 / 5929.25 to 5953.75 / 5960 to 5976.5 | -0.8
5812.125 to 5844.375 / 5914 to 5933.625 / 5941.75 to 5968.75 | 0.8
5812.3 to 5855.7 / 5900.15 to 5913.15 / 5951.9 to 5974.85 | 1.6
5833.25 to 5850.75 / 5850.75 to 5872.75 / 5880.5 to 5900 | -1.8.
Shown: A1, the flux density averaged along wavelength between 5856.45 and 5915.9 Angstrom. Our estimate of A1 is 30.9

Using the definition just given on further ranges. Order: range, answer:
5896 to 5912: 29.6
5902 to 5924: 32.3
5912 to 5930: 33.5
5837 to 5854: 34.3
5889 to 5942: 31.3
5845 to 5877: 34.2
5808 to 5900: 33.2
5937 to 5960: 34.9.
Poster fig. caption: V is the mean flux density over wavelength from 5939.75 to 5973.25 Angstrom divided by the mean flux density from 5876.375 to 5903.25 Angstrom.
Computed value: 1.3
